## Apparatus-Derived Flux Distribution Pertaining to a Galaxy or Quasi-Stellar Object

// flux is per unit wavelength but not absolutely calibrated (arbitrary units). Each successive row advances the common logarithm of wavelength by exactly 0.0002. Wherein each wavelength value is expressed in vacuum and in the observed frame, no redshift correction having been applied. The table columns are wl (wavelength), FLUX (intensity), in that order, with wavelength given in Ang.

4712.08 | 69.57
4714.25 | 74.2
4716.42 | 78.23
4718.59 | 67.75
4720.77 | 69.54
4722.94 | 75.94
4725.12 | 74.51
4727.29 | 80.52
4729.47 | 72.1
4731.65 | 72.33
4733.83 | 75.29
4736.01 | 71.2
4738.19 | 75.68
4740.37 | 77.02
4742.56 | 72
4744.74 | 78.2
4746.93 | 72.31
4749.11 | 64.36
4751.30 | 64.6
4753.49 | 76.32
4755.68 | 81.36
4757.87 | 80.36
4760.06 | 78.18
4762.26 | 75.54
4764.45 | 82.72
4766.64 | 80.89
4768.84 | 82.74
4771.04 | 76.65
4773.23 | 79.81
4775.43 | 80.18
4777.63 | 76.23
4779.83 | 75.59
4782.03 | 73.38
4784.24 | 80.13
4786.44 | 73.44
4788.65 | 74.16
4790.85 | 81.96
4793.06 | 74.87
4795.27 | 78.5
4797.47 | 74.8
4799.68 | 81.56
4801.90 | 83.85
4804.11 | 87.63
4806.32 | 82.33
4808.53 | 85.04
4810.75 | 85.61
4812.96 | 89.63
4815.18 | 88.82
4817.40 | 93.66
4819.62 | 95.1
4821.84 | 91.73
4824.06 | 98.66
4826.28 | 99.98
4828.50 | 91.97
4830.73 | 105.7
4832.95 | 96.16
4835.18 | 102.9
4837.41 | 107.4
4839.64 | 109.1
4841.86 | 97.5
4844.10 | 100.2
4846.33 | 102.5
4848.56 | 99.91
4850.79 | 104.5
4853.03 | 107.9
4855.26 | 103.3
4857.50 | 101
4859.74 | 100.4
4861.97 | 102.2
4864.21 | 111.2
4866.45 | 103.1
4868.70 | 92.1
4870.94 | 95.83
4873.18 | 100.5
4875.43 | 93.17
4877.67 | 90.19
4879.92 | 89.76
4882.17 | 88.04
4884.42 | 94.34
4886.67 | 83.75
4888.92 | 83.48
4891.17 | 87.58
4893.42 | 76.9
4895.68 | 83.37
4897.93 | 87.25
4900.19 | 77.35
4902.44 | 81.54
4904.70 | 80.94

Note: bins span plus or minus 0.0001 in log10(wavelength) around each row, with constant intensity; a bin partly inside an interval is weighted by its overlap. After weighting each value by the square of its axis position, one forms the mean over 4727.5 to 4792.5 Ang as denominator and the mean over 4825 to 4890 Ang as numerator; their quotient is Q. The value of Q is 1.35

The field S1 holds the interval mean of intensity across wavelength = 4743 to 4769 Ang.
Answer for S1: 76.1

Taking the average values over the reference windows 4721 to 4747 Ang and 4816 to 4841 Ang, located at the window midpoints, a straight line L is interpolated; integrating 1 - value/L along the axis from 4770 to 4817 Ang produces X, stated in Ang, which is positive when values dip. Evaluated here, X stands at 5.07 Ang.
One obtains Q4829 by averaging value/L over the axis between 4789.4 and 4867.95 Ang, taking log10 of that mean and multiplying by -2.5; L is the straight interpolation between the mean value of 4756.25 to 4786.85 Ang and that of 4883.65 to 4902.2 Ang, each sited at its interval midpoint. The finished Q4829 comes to -0.17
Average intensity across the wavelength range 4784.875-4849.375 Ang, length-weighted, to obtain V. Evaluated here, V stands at 90.8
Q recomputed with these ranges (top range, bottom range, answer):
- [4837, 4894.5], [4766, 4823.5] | 1.22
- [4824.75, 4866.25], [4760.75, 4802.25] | 1.35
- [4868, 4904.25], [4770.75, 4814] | 1.14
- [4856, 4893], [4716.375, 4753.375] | 1.37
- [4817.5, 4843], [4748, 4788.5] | 1.33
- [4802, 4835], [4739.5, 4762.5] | 1.28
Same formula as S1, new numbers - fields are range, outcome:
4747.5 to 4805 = 77.6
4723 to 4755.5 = 73.6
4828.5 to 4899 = 96.7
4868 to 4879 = 94.4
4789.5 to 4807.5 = 80.7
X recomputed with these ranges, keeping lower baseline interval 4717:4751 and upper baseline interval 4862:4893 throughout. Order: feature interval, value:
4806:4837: -3.10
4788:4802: 0.58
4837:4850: -2.07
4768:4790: 0.60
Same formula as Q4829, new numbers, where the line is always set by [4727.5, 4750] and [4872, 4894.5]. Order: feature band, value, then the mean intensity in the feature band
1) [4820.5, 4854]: -0.20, 101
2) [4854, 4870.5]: -0.18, 102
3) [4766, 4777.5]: -0.04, 79.7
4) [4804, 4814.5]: -0.07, 86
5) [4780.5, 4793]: 0.03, 76.4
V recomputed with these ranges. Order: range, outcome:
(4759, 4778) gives 79.3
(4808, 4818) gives 88.5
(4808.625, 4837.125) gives 95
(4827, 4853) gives 102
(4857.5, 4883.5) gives 97.1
